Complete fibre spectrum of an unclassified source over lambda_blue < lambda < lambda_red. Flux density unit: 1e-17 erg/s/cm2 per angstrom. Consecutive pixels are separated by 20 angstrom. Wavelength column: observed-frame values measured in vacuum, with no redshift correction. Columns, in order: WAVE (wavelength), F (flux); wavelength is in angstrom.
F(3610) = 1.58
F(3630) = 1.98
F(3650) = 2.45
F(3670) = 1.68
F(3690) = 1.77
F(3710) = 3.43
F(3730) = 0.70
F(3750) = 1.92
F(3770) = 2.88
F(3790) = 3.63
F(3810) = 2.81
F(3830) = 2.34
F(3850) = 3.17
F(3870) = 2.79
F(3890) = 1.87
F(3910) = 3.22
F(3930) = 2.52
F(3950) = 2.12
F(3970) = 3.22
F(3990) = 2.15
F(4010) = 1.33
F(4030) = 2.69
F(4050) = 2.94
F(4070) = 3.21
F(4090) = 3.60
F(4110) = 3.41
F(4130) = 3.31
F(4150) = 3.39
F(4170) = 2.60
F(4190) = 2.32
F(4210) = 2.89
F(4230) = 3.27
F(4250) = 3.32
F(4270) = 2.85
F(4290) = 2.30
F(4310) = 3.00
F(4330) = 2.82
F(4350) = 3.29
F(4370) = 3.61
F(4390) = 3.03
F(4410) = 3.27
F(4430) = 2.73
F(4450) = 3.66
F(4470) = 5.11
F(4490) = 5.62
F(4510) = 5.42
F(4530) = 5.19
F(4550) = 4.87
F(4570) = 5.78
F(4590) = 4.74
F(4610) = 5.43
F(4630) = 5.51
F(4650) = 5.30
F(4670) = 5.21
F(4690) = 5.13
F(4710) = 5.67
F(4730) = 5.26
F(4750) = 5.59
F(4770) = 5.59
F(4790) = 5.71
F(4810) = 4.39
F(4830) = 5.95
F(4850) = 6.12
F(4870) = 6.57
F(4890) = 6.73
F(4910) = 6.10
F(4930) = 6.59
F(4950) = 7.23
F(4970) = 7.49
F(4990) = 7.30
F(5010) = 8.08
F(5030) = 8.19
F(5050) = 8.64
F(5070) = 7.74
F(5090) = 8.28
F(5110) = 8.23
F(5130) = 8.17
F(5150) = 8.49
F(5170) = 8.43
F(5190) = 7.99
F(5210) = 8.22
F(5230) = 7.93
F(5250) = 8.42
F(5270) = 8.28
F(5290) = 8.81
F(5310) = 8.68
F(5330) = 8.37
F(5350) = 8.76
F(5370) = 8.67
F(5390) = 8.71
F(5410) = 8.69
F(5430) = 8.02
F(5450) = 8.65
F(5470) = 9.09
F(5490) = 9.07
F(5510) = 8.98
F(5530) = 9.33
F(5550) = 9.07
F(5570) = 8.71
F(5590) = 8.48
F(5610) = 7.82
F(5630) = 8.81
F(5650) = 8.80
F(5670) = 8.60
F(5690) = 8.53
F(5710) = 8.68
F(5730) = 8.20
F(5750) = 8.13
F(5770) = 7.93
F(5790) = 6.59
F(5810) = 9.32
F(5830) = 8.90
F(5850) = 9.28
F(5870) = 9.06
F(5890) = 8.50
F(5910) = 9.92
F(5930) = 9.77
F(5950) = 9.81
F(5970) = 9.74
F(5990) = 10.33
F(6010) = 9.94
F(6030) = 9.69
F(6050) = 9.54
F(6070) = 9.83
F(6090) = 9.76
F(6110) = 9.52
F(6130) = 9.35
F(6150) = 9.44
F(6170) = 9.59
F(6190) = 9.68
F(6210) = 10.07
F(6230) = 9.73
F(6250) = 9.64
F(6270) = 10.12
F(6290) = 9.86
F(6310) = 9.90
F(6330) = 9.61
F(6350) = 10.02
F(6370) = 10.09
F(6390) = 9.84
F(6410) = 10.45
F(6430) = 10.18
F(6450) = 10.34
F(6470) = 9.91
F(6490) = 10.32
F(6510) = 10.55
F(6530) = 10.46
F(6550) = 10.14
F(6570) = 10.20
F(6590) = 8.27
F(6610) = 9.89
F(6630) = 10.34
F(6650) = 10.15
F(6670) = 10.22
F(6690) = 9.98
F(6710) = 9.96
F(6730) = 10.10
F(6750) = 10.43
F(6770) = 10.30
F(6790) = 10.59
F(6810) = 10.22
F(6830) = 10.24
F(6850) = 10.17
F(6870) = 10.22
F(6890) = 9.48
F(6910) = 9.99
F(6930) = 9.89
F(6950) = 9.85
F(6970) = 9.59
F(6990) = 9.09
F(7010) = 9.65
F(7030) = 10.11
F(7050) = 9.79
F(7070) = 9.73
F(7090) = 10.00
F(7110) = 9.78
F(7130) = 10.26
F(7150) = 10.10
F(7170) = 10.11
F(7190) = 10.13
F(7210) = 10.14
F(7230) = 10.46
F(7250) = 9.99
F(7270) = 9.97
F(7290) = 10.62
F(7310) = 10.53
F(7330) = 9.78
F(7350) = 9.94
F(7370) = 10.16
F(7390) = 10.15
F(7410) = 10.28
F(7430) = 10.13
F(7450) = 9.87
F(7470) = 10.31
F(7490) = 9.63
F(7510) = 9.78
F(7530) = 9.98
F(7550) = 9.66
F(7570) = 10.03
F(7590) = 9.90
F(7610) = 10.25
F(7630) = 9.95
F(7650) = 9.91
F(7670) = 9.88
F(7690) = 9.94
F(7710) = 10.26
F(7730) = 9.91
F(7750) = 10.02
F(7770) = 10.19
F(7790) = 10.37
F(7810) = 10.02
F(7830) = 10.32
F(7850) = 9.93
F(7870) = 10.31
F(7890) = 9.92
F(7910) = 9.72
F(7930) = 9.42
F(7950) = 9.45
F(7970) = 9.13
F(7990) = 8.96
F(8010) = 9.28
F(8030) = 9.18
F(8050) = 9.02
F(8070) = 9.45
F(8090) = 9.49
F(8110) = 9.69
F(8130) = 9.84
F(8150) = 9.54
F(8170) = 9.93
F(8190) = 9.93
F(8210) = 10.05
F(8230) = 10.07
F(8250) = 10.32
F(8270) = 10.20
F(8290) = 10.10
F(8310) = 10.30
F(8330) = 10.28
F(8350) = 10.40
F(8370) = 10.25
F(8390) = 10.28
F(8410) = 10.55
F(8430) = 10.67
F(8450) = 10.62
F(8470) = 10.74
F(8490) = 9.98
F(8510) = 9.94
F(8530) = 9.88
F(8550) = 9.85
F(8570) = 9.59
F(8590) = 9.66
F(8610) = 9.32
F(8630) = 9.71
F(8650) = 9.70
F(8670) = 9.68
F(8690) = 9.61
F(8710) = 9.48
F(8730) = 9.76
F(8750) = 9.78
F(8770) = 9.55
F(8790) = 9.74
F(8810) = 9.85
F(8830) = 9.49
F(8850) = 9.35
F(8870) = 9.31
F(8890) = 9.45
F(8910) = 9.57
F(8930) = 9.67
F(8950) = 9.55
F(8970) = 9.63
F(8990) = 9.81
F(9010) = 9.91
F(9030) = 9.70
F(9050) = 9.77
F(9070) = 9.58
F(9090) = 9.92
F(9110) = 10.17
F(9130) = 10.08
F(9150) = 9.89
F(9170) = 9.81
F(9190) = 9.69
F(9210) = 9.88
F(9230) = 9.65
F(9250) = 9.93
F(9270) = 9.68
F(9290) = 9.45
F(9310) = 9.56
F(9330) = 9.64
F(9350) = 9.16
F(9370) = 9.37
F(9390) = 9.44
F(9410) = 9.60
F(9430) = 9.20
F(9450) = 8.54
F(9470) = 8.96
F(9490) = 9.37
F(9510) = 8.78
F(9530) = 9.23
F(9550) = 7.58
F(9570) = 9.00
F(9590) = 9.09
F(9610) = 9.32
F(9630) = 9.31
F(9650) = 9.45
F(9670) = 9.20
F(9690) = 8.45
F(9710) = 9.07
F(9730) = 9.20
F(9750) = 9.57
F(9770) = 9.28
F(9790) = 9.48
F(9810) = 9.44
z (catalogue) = 0.118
